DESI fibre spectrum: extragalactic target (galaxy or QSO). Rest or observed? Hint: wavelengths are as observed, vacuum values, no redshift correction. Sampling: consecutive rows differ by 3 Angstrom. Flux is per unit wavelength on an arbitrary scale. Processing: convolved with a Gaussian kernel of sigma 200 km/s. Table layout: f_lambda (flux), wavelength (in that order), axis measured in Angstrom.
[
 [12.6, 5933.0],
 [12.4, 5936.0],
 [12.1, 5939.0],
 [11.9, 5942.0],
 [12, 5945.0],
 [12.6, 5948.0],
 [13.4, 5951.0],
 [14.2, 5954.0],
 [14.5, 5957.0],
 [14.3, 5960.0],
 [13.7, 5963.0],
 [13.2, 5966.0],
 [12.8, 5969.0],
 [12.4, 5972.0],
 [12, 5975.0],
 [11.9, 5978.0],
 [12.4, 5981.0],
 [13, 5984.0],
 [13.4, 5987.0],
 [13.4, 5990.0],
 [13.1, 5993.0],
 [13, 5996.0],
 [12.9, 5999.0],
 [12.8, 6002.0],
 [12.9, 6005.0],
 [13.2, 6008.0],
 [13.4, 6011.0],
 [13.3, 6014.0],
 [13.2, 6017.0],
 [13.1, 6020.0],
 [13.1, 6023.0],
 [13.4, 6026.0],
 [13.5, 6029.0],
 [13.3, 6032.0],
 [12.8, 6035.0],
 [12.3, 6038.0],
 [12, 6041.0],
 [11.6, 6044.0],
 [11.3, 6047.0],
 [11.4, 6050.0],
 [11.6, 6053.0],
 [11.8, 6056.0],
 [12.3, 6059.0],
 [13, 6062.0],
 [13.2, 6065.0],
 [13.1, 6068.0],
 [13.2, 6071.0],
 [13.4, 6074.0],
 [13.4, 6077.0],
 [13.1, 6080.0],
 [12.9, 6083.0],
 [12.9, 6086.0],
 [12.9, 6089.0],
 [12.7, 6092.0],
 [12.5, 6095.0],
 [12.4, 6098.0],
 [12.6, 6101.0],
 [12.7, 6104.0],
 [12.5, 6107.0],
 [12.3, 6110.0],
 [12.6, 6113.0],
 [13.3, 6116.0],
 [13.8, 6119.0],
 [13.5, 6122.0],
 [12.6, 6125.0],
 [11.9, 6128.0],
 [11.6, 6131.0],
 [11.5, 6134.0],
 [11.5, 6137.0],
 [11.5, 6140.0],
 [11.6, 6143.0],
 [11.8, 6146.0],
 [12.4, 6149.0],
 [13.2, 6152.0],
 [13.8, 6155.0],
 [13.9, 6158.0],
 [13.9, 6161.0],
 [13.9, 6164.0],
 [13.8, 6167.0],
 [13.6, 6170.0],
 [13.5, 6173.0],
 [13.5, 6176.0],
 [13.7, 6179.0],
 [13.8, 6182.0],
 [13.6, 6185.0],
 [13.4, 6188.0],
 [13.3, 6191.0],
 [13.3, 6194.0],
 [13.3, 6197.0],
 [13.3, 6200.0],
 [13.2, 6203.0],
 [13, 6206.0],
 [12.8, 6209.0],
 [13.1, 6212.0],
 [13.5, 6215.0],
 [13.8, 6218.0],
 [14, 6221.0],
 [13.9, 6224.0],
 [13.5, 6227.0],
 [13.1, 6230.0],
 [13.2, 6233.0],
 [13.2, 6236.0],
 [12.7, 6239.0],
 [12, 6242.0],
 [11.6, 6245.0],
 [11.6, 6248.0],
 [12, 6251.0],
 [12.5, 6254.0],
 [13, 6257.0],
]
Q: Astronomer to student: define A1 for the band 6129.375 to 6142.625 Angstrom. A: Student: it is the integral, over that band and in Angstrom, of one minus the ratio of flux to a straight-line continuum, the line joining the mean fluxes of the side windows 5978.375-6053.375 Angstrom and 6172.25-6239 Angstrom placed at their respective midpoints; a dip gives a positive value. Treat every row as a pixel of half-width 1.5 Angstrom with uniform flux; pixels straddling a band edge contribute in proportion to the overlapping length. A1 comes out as 1.6 Angstrom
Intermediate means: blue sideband 12.8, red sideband 13.4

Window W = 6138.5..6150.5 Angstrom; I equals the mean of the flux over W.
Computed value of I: 11.8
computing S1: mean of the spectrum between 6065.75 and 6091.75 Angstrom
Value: 13.1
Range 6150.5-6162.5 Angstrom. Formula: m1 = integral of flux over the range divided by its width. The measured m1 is 13.7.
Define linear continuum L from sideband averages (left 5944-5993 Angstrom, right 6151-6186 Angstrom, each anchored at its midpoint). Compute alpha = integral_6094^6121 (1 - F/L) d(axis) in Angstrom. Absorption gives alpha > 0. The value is 1.49 Angstrom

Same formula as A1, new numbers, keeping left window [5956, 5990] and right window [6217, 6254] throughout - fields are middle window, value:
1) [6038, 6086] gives 1.8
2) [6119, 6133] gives 0.5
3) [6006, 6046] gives 0.3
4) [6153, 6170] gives -1.2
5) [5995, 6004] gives 0.1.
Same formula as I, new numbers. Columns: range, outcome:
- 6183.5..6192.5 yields 13.4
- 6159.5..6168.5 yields 13.9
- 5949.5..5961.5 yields 14.1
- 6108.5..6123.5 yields 13.1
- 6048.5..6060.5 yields 11.8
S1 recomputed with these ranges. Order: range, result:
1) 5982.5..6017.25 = 13.1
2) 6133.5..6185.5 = 13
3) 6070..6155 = 12.6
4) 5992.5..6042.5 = 13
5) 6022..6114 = 12.6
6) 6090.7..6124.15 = 12.8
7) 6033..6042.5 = 12.4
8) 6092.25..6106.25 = 12.6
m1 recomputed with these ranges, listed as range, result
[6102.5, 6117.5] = 12.7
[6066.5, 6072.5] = 13.1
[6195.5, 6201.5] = 13.3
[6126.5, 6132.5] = 11.8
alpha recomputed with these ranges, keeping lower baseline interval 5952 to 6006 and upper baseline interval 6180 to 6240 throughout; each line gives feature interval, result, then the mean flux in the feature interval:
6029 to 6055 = 2.09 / 12.1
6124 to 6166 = 2.43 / 12.5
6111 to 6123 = 0.01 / 13.3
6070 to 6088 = 0.10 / 13.1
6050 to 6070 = 1.16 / 12.4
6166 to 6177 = -0.23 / 13.6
